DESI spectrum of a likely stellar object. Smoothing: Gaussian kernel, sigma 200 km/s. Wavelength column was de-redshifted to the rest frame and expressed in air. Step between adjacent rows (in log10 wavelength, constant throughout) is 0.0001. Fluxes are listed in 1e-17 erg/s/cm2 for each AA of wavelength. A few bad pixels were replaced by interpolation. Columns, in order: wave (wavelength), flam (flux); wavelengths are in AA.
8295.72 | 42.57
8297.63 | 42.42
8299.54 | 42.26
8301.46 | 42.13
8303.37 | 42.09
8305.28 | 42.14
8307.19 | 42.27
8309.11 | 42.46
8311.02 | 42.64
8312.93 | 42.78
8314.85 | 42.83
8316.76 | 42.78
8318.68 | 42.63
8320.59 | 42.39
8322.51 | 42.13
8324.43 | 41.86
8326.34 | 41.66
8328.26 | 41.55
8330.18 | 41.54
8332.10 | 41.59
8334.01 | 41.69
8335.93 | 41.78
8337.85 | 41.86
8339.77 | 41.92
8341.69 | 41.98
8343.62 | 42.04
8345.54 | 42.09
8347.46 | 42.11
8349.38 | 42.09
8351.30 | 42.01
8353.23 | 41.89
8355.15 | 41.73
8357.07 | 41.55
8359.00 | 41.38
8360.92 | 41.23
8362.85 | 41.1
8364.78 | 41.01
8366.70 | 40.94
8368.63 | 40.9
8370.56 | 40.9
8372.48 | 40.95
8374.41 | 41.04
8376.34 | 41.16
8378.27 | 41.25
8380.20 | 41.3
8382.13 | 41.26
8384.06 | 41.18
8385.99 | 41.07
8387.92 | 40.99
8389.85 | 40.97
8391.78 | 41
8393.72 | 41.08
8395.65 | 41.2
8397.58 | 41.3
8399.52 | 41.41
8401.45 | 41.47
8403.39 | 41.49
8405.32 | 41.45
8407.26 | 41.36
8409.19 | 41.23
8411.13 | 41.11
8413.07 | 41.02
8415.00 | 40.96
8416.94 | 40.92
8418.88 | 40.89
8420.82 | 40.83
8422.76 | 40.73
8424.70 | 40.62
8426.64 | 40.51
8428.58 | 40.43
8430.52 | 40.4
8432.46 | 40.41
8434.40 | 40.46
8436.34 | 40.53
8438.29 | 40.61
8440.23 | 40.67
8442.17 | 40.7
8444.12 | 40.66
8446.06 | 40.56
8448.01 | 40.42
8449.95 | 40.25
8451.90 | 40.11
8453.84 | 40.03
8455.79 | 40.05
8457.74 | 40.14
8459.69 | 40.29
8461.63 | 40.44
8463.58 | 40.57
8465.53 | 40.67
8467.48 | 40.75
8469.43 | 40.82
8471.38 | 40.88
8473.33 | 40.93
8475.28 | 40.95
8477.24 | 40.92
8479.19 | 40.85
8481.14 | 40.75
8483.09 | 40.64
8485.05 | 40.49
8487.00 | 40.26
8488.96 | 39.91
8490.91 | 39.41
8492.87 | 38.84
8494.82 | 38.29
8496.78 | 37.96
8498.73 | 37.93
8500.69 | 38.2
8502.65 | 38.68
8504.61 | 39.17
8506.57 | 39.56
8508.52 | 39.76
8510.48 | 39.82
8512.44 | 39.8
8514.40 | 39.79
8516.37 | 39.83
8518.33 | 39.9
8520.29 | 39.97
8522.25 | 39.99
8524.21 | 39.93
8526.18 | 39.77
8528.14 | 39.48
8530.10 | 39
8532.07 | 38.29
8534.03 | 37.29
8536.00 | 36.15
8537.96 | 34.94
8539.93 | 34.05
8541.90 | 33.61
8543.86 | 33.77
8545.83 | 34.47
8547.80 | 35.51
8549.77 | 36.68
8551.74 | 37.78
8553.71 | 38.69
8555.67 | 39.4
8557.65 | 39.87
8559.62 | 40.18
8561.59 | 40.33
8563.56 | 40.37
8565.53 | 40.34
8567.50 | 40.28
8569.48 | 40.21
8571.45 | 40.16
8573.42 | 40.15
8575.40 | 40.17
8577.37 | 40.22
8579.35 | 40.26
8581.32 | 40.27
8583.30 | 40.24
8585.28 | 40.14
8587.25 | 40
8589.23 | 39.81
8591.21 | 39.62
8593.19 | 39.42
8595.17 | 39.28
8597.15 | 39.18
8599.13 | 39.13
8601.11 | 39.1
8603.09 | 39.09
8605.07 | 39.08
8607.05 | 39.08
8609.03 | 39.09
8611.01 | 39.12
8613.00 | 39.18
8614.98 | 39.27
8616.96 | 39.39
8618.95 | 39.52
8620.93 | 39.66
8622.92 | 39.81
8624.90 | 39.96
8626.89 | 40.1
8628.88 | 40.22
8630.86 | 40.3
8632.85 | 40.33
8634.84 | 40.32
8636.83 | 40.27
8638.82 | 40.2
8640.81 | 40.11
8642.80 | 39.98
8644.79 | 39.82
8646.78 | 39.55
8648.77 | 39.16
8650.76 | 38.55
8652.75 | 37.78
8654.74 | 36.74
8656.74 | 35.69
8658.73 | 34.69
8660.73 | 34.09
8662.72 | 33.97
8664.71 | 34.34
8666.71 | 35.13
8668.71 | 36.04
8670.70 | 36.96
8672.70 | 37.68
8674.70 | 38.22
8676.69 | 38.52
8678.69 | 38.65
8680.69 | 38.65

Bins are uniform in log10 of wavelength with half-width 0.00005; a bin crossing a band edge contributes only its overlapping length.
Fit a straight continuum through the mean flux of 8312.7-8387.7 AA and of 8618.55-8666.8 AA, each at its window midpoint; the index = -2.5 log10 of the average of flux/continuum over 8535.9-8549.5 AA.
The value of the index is 0.144 mag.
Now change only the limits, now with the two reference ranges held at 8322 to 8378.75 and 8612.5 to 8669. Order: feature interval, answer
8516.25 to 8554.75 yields 0.06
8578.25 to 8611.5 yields -0.02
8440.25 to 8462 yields 0.00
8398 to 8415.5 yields -0.01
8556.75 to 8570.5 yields -0.03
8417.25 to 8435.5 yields 0.00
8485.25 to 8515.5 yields 0.02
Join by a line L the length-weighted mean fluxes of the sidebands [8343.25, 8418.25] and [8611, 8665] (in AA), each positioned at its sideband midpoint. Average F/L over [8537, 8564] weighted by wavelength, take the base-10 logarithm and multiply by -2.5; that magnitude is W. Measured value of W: 0.07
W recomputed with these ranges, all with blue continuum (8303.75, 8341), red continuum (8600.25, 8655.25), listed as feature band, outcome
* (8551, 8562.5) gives 0.02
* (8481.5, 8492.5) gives 0.02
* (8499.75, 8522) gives 0.03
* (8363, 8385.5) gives 0.02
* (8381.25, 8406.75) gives 0.01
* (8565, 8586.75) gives -0.01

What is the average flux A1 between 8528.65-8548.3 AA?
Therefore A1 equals 35.8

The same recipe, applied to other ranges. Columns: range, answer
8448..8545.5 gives 39.2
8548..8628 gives 39.6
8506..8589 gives 38.8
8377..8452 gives 40.9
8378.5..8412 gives 41.2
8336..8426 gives 41.3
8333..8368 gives 41.7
